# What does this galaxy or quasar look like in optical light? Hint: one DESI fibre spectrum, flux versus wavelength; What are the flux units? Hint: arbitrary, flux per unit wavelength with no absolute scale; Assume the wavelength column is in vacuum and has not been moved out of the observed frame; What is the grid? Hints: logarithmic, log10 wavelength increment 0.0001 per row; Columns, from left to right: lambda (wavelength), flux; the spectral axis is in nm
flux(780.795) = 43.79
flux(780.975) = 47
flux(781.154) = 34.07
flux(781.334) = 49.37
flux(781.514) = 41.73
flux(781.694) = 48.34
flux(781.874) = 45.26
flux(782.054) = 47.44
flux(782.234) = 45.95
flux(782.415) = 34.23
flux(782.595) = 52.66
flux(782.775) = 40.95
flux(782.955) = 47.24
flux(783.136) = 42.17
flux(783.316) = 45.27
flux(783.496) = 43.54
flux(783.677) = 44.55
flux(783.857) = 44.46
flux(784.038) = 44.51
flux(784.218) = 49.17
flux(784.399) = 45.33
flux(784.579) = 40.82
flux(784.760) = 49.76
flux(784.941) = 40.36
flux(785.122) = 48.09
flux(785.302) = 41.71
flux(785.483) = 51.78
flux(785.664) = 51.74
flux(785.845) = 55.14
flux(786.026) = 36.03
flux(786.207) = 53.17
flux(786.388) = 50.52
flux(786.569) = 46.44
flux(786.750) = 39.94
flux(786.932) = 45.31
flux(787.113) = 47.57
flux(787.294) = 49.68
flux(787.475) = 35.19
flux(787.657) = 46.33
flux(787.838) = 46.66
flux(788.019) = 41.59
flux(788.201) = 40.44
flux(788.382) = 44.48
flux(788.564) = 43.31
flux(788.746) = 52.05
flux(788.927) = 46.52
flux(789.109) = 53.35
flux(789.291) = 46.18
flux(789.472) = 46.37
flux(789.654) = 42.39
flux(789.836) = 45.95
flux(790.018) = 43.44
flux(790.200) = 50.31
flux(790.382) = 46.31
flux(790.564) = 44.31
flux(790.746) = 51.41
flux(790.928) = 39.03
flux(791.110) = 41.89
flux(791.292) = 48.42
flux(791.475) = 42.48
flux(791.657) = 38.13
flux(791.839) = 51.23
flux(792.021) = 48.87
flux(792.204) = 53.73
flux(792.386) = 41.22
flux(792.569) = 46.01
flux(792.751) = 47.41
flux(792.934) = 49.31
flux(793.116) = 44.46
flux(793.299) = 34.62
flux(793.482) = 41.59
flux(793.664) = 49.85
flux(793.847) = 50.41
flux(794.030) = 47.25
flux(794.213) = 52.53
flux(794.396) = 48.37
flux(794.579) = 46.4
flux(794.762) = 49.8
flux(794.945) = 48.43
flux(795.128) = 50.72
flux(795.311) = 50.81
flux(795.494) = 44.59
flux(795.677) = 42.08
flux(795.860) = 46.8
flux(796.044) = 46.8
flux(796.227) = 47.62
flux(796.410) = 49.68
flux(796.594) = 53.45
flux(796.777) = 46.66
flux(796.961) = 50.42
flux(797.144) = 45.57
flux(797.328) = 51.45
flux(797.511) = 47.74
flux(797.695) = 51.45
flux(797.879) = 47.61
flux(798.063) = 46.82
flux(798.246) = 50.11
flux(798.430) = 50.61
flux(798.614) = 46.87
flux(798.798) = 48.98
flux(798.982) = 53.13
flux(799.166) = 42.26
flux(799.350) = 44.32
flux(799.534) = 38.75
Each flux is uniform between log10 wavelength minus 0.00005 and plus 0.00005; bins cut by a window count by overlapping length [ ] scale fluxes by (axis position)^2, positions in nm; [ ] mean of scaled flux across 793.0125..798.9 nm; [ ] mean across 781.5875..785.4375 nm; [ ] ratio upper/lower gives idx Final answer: 1.10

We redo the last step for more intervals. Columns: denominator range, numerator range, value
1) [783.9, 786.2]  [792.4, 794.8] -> 1.02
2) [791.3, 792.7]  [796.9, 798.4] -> 1.08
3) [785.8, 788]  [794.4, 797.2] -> 1.08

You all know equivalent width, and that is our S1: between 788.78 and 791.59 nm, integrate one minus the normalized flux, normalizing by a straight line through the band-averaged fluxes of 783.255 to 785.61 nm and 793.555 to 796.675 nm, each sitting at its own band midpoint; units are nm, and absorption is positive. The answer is 0.07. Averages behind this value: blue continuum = 45.4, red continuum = 48.5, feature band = 46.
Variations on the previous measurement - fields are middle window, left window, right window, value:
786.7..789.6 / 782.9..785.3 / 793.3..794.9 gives 0.037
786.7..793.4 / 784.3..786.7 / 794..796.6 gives 0.307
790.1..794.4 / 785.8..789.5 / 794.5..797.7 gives 0.094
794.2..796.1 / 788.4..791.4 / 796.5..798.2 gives 0.017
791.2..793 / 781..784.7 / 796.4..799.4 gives 0.016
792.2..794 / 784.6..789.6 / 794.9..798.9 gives 0.077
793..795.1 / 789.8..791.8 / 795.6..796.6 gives -0.022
